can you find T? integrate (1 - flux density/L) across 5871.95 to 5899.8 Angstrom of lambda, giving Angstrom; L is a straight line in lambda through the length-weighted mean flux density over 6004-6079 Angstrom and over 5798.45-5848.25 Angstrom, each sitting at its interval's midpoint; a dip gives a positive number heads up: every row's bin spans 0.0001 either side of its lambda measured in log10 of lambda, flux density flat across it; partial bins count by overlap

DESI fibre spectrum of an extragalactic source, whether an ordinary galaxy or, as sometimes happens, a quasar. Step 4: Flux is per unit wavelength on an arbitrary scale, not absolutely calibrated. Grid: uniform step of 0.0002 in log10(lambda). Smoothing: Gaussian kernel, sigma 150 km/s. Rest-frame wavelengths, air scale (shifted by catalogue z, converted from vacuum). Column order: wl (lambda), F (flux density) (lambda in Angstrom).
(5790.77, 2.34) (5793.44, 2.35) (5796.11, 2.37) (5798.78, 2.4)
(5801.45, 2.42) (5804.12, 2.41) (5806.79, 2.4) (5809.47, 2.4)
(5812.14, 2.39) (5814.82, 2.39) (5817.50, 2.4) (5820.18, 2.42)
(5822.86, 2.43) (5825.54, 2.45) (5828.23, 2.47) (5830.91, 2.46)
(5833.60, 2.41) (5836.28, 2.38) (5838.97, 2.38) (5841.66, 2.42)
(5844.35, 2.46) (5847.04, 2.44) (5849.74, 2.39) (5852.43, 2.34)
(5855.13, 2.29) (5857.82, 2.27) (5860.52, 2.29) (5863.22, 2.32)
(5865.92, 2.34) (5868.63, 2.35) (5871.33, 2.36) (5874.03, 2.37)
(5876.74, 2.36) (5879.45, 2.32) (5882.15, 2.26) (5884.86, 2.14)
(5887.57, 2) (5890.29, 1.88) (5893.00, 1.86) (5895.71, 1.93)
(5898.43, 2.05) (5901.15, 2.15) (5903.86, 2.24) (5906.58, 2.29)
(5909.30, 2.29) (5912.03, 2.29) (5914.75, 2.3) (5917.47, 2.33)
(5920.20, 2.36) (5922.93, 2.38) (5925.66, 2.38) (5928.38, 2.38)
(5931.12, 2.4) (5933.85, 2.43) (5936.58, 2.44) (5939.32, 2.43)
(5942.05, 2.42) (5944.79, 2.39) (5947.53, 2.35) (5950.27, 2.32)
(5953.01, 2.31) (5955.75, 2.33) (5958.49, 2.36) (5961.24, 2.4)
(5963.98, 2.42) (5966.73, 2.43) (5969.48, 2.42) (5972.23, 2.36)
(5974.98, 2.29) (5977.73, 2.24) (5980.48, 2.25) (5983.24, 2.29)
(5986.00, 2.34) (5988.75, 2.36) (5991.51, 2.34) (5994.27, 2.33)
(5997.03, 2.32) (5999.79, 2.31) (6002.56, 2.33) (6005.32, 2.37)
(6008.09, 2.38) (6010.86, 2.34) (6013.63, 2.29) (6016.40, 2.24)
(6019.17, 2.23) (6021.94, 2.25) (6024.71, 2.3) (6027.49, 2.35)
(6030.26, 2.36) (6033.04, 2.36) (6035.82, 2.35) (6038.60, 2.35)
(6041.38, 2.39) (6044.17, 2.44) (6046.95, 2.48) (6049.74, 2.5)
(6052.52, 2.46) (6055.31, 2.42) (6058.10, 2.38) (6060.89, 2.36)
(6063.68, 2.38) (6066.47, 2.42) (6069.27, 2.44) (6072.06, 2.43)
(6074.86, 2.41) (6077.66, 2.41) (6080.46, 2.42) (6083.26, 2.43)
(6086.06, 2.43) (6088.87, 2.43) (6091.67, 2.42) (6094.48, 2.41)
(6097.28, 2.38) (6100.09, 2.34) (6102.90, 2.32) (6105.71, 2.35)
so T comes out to 3.3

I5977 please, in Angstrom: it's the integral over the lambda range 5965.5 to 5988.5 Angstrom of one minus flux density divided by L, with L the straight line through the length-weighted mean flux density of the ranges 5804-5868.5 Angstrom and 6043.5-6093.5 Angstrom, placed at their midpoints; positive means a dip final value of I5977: 0.8 Angstrom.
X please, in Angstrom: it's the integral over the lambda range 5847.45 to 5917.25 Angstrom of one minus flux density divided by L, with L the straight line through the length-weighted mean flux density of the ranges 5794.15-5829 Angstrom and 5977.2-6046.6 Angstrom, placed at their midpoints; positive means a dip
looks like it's 4.4 Angstrom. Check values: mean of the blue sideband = 2.41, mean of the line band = 2.23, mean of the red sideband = 2.33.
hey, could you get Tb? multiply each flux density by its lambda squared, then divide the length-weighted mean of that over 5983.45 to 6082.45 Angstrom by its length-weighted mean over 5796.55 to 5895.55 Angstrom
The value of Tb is 1.08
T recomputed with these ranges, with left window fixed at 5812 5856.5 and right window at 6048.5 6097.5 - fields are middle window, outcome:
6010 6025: 0.9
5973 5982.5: 0.6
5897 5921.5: 1.6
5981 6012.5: 1.1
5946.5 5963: 0.5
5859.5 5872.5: 0.4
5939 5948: 0.1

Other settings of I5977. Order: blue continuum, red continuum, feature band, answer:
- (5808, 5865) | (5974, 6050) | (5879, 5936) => 3.44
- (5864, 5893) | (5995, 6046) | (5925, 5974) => -2.36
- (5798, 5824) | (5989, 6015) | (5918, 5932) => -0.07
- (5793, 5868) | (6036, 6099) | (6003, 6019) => 0.61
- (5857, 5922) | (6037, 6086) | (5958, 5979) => -0.48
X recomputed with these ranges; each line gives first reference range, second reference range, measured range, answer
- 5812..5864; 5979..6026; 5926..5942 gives -0.5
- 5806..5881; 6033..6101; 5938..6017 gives 1.8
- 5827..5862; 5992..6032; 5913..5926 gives 0.0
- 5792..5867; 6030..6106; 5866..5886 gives 0.7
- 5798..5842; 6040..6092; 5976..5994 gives 0.9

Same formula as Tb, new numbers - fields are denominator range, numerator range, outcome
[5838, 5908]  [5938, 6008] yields 1.08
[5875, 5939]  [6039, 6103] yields 1.14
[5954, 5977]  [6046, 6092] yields 1.06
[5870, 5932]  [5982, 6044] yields 1.08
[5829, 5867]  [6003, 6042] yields 1.04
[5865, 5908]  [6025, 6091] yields 1.17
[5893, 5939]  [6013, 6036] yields 1.05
